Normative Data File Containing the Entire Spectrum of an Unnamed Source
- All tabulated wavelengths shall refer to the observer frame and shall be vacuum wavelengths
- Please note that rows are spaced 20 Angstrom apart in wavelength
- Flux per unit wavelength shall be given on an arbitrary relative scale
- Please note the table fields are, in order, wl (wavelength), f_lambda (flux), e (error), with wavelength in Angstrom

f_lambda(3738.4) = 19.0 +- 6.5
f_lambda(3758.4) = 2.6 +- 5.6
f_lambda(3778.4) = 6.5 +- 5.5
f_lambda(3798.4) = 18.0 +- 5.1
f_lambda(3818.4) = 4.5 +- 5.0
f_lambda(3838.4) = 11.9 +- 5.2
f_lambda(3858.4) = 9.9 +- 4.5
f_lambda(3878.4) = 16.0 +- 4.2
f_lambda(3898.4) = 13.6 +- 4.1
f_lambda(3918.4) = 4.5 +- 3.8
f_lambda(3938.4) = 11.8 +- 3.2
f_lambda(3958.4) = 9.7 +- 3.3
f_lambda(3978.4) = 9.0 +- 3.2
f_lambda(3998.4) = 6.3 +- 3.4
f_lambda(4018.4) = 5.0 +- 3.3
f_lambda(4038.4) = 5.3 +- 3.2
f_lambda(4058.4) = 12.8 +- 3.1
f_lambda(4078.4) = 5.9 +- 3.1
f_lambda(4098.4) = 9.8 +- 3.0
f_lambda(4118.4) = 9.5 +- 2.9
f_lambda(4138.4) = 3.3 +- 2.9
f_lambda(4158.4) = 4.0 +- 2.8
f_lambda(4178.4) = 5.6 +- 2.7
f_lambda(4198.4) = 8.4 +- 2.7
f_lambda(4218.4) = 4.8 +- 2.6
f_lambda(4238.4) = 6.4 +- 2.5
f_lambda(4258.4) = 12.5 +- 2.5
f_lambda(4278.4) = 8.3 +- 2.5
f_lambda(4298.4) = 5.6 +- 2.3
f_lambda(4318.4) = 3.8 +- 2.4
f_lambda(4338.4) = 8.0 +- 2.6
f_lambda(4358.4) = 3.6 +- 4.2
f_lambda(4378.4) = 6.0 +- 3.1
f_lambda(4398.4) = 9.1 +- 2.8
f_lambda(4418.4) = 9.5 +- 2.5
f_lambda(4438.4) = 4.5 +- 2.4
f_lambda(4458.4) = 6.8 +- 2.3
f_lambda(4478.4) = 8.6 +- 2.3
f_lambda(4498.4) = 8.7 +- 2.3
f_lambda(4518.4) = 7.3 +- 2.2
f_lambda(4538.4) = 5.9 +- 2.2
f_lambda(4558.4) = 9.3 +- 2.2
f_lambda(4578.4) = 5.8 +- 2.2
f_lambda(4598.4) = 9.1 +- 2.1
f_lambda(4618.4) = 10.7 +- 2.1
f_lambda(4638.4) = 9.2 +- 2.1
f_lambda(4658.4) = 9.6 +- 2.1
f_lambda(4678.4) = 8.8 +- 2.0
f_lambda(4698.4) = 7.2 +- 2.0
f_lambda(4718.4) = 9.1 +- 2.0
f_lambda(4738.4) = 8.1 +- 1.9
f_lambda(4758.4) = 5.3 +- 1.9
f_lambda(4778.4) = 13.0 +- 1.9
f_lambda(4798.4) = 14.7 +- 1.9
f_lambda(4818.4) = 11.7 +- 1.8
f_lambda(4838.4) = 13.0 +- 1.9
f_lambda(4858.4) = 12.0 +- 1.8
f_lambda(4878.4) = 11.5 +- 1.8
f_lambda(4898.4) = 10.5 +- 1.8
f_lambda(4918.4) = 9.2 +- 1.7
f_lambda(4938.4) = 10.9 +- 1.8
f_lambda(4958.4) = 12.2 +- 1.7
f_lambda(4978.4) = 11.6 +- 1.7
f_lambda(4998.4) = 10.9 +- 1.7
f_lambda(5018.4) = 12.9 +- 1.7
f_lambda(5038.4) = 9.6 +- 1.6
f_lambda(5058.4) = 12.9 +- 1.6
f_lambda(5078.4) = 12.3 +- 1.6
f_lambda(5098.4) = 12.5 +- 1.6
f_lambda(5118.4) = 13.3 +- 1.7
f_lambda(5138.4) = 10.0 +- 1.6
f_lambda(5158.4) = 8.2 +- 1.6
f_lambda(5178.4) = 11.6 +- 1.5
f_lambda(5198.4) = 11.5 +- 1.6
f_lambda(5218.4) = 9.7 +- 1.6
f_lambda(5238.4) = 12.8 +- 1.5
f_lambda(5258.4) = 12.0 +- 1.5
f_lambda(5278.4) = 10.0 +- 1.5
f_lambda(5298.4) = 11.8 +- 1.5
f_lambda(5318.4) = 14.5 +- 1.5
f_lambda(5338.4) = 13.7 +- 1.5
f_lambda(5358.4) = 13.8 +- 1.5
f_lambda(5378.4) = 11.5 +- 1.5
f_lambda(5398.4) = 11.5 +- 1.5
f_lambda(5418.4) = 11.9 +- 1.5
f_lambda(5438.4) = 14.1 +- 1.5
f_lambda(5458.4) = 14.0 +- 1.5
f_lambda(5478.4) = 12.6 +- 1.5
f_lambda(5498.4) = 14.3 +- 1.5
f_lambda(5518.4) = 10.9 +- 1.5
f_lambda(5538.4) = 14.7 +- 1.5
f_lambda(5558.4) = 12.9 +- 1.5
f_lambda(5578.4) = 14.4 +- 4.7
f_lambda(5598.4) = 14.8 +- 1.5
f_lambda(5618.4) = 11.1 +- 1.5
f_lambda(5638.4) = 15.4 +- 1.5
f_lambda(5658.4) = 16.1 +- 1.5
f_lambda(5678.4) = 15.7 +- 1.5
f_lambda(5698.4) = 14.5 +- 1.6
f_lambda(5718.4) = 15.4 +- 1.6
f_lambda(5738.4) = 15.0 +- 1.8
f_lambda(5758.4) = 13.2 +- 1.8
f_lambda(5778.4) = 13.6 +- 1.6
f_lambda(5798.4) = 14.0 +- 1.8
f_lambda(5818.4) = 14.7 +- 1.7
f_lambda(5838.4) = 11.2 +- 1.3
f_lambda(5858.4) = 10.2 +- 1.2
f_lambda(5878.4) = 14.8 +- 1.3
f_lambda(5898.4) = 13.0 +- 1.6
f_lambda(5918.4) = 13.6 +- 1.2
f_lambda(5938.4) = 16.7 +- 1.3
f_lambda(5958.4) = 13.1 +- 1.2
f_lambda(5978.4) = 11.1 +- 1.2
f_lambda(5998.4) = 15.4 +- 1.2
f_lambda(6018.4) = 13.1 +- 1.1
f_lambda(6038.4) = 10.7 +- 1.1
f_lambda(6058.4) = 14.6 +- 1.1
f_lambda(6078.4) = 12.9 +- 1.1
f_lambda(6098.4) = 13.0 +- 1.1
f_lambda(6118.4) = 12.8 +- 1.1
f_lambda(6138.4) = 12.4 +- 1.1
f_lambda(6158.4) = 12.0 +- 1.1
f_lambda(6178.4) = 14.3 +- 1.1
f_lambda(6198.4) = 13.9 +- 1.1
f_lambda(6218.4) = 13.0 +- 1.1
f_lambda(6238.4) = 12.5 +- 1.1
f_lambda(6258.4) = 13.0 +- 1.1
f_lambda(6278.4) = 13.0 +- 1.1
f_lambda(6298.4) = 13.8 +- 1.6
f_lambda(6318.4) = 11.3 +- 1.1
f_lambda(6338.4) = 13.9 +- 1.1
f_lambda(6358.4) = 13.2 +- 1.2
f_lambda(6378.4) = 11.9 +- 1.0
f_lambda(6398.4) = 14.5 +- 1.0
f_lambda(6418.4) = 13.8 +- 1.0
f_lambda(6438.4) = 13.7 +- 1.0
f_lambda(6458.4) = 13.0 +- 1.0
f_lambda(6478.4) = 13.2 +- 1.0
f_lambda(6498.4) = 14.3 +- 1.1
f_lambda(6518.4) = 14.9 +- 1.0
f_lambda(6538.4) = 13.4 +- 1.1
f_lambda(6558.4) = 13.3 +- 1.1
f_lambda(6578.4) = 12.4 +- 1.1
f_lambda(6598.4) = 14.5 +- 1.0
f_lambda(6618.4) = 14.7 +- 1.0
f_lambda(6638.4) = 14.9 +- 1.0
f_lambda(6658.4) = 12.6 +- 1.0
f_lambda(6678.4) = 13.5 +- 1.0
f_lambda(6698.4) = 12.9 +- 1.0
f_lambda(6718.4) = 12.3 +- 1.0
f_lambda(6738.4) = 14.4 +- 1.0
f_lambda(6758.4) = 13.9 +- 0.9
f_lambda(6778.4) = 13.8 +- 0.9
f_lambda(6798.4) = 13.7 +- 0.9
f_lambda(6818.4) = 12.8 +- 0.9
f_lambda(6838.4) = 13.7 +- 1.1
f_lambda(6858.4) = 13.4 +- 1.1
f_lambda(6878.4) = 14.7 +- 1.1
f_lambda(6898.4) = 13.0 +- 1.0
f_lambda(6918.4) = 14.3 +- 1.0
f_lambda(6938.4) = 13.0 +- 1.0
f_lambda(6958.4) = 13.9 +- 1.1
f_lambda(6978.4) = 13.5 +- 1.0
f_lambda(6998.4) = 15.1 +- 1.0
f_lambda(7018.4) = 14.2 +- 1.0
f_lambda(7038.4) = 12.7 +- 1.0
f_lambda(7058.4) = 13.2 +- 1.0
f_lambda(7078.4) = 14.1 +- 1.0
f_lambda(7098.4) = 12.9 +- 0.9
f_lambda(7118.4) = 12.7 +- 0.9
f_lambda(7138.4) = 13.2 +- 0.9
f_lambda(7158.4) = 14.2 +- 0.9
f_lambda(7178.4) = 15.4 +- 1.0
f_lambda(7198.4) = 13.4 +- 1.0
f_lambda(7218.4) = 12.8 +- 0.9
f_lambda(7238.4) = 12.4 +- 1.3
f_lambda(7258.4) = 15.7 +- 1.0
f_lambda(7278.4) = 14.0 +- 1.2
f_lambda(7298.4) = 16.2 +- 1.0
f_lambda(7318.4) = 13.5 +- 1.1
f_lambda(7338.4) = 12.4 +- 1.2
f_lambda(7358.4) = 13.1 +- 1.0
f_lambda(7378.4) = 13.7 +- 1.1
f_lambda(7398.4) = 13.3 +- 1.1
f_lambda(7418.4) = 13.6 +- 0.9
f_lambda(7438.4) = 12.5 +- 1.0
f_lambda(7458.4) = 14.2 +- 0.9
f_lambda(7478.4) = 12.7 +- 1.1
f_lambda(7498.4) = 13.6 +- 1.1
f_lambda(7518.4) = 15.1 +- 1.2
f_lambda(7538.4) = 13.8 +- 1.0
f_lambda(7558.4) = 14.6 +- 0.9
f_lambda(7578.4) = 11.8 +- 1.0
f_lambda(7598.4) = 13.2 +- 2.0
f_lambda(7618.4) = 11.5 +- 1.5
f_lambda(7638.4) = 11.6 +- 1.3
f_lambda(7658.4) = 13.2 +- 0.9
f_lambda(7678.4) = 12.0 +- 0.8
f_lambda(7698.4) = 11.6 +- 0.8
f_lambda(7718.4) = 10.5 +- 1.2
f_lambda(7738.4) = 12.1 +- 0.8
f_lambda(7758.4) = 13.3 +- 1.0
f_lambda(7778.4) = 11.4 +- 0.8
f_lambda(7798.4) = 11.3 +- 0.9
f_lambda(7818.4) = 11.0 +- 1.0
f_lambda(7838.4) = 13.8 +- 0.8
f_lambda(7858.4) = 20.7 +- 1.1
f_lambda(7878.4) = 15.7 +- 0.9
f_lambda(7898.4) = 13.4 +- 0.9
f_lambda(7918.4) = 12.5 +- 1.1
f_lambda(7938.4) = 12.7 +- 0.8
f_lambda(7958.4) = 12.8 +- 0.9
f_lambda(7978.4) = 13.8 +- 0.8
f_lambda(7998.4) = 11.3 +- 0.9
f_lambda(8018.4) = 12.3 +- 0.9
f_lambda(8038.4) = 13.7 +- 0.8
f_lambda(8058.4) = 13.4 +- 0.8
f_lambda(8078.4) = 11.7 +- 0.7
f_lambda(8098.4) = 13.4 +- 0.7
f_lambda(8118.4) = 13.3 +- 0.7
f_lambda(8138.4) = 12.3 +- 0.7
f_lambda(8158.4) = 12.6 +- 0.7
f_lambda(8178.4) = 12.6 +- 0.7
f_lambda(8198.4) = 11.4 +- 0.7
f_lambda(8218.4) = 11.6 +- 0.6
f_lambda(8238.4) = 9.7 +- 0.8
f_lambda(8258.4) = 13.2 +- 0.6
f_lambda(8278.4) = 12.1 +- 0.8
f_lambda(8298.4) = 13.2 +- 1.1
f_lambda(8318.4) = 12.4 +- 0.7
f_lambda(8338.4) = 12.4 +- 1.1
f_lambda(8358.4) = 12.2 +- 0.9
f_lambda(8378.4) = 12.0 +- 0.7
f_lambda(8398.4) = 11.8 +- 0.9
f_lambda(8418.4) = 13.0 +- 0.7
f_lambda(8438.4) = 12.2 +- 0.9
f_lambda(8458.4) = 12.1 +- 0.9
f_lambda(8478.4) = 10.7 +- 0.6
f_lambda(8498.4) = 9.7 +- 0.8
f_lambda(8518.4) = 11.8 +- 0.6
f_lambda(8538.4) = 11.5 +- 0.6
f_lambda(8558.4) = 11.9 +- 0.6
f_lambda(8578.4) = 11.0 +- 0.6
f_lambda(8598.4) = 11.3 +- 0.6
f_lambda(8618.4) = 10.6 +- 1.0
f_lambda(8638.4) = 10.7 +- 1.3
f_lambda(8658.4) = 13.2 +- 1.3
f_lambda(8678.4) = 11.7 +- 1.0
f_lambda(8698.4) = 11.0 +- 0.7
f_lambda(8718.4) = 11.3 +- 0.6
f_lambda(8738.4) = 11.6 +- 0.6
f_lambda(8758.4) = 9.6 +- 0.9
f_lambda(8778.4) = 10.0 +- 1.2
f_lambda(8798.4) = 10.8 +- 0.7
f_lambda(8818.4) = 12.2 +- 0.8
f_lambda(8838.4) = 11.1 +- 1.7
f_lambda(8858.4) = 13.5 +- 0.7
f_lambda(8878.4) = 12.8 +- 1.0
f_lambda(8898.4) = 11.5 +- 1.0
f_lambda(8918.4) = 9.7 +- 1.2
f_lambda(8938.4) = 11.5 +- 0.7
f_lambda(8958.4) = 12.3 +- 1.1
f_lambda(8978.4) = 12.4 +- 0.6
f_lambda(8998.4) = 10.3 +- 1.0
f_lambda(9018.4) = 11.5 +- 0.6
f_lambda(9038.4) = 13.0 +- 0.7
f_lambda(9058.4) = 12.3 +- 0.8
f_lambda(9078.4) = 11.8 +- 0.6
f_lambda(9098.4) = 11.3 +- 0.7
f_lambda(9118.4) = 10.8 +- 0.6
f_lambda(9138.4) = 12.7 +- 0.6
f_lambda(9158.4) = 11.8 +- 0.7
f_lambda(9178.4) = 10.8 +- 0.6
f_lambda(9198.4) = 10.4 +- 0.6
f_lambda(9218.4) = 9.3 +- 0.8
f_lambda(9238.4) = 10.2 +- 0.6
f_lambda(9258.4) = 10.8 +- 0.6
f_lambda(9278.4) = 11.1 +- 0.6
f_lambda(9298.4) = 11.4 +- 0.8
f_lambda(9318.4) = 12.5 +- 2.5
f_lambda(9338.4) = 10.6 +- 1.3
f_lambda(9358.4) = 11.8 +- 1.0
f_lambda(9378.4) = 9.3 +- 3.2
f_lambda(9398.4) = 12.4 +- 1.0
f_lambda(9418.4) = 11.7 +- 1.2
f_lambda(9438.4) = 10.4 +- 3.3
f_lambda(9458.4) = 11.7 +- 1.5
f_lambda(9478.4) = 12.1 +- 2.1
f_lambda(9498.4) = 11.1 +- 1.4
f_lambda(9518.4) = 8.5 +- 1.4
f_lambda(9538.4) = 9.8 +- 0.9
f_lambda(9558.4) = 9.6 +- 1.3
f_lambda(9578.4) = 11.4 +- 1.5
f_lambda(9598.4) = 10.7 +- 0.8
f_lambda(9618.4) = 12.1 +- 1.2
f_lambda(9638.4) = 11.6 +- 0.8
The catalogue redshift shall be 0.198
